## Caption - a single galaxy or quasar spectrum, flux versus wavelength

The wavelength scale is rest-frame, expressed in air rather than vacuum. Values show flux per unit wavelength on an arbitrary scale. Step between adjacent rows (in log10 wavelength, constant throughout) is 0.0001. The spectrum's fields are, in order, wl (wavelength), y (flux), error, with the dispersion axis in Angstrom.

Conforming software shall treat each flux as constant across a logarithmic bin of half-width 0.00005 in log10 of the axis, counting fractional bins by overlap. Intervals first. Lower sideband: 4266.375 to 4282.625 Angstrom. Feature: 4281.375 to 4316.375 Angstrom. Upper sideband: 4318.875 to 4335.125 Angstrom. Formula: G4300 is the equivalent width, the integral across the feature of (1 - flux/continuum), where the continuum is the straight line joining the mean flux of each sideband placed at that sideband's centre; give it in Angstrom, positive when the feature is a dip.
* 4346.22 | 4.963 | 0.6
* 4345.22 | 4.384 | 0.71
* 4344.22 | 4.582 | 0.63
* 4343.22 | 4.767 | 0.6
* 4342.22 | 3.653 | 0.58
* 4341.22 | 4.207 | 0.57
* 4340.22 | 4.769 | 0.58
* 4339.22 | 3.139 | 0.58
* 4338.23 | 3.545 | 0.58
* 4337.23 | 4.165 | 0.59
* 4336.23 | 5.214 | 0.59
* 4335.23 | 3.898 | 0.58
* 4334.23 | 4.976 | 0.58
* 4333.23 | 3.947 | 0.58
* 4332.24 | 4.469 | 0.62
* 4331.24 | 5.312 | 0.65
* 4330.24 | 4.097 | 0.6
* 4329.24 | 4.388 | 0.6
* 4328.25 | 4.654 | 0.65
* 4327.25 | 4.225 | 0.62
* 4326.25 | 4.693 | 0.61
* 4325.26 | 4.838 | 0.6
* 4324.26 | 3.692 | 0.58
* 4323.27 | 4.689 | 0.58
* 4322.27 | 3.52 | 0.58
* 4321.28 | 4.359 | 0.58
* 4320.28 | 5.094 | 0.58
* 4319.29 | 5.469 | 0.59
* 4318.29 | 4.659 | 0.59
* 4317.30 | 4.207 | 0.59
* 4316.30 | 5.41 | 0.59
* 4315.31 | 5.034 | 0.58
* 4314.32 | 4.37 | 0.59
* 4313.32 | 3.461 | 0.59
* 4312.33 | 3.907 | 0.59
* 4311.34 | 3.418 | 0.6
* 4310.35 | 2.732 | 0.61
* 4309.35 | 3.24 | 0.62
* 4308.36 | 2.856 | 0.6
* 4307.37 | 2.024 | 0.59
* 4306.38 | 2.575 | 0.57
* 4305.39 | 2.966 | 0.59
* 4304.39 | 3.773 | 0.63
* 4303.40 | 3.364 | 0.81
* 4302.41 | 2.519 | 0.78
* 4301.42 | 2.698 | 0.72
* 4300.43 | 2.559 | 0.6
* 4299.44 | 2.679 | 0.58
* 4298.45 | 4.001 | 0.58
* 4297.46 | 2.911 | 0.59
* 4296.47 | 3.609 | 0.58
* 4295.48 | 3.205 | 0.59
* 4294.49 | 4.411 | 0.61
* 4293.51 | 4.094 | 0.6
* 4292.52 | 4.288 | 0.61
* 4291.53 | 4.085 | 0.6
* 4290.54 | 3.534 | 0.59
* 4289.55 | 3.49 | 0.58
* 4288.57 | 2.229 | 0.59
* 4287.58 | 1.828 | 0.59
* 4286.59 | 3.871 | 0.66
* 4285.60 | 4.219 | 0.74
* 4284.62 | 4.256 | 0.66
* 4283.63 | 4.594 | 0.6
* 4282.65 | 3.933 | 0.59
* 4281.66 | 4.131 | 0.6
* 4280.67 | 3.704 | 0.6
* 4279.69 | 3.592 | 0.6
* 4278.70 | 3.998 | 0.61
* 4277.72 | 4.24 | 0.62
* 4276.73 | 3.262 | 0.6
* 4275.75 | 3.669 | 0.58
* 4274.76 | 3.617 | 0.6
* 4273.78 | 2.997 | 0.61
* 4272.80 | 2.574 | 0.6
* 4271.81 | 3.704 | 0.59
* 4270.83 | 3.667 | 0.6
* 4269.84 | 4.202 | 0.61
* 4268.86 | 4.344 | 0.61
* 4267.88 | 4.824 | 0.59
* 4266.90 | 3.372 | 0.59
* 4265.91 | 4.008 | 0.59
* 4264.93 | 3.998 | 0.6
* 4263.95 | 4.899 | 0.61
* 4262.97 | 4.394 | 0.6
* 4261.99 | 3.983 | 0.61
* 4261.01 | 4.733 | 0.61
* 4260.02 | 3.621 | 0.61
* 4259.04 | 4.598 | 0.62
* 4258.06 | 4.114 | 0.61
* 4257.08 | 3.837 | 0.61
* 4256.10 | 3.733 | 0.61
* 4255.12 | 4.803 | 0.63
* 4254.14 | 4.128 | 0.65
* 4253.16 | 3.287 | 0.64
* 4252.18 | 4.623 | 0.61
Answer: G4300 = 5.2 Angstrom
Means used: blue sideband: 3.75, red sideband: 4.51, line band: 3.48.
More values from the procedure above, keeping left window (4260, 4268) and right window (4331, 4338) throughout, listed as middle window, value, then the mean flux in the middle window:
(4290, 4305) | 3.10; 3.44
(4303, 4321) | 2.41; 3.82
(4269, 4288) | 2.49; 3.71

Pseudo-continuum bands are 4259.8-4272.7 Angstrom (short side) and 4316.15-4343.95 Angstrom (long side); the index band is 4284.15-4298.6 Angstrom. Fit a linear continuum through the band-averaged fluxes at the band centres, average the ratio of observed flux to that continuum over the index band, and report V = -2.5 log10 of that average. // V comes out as 0.175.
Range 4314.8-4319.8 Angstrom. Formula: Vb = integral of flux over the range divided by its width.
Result 4.96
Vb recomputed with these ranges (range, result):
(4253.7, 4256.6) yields 4.22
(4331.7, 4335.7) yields 4.34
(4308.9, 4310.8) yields 2.97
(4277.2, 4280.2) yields 3.94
